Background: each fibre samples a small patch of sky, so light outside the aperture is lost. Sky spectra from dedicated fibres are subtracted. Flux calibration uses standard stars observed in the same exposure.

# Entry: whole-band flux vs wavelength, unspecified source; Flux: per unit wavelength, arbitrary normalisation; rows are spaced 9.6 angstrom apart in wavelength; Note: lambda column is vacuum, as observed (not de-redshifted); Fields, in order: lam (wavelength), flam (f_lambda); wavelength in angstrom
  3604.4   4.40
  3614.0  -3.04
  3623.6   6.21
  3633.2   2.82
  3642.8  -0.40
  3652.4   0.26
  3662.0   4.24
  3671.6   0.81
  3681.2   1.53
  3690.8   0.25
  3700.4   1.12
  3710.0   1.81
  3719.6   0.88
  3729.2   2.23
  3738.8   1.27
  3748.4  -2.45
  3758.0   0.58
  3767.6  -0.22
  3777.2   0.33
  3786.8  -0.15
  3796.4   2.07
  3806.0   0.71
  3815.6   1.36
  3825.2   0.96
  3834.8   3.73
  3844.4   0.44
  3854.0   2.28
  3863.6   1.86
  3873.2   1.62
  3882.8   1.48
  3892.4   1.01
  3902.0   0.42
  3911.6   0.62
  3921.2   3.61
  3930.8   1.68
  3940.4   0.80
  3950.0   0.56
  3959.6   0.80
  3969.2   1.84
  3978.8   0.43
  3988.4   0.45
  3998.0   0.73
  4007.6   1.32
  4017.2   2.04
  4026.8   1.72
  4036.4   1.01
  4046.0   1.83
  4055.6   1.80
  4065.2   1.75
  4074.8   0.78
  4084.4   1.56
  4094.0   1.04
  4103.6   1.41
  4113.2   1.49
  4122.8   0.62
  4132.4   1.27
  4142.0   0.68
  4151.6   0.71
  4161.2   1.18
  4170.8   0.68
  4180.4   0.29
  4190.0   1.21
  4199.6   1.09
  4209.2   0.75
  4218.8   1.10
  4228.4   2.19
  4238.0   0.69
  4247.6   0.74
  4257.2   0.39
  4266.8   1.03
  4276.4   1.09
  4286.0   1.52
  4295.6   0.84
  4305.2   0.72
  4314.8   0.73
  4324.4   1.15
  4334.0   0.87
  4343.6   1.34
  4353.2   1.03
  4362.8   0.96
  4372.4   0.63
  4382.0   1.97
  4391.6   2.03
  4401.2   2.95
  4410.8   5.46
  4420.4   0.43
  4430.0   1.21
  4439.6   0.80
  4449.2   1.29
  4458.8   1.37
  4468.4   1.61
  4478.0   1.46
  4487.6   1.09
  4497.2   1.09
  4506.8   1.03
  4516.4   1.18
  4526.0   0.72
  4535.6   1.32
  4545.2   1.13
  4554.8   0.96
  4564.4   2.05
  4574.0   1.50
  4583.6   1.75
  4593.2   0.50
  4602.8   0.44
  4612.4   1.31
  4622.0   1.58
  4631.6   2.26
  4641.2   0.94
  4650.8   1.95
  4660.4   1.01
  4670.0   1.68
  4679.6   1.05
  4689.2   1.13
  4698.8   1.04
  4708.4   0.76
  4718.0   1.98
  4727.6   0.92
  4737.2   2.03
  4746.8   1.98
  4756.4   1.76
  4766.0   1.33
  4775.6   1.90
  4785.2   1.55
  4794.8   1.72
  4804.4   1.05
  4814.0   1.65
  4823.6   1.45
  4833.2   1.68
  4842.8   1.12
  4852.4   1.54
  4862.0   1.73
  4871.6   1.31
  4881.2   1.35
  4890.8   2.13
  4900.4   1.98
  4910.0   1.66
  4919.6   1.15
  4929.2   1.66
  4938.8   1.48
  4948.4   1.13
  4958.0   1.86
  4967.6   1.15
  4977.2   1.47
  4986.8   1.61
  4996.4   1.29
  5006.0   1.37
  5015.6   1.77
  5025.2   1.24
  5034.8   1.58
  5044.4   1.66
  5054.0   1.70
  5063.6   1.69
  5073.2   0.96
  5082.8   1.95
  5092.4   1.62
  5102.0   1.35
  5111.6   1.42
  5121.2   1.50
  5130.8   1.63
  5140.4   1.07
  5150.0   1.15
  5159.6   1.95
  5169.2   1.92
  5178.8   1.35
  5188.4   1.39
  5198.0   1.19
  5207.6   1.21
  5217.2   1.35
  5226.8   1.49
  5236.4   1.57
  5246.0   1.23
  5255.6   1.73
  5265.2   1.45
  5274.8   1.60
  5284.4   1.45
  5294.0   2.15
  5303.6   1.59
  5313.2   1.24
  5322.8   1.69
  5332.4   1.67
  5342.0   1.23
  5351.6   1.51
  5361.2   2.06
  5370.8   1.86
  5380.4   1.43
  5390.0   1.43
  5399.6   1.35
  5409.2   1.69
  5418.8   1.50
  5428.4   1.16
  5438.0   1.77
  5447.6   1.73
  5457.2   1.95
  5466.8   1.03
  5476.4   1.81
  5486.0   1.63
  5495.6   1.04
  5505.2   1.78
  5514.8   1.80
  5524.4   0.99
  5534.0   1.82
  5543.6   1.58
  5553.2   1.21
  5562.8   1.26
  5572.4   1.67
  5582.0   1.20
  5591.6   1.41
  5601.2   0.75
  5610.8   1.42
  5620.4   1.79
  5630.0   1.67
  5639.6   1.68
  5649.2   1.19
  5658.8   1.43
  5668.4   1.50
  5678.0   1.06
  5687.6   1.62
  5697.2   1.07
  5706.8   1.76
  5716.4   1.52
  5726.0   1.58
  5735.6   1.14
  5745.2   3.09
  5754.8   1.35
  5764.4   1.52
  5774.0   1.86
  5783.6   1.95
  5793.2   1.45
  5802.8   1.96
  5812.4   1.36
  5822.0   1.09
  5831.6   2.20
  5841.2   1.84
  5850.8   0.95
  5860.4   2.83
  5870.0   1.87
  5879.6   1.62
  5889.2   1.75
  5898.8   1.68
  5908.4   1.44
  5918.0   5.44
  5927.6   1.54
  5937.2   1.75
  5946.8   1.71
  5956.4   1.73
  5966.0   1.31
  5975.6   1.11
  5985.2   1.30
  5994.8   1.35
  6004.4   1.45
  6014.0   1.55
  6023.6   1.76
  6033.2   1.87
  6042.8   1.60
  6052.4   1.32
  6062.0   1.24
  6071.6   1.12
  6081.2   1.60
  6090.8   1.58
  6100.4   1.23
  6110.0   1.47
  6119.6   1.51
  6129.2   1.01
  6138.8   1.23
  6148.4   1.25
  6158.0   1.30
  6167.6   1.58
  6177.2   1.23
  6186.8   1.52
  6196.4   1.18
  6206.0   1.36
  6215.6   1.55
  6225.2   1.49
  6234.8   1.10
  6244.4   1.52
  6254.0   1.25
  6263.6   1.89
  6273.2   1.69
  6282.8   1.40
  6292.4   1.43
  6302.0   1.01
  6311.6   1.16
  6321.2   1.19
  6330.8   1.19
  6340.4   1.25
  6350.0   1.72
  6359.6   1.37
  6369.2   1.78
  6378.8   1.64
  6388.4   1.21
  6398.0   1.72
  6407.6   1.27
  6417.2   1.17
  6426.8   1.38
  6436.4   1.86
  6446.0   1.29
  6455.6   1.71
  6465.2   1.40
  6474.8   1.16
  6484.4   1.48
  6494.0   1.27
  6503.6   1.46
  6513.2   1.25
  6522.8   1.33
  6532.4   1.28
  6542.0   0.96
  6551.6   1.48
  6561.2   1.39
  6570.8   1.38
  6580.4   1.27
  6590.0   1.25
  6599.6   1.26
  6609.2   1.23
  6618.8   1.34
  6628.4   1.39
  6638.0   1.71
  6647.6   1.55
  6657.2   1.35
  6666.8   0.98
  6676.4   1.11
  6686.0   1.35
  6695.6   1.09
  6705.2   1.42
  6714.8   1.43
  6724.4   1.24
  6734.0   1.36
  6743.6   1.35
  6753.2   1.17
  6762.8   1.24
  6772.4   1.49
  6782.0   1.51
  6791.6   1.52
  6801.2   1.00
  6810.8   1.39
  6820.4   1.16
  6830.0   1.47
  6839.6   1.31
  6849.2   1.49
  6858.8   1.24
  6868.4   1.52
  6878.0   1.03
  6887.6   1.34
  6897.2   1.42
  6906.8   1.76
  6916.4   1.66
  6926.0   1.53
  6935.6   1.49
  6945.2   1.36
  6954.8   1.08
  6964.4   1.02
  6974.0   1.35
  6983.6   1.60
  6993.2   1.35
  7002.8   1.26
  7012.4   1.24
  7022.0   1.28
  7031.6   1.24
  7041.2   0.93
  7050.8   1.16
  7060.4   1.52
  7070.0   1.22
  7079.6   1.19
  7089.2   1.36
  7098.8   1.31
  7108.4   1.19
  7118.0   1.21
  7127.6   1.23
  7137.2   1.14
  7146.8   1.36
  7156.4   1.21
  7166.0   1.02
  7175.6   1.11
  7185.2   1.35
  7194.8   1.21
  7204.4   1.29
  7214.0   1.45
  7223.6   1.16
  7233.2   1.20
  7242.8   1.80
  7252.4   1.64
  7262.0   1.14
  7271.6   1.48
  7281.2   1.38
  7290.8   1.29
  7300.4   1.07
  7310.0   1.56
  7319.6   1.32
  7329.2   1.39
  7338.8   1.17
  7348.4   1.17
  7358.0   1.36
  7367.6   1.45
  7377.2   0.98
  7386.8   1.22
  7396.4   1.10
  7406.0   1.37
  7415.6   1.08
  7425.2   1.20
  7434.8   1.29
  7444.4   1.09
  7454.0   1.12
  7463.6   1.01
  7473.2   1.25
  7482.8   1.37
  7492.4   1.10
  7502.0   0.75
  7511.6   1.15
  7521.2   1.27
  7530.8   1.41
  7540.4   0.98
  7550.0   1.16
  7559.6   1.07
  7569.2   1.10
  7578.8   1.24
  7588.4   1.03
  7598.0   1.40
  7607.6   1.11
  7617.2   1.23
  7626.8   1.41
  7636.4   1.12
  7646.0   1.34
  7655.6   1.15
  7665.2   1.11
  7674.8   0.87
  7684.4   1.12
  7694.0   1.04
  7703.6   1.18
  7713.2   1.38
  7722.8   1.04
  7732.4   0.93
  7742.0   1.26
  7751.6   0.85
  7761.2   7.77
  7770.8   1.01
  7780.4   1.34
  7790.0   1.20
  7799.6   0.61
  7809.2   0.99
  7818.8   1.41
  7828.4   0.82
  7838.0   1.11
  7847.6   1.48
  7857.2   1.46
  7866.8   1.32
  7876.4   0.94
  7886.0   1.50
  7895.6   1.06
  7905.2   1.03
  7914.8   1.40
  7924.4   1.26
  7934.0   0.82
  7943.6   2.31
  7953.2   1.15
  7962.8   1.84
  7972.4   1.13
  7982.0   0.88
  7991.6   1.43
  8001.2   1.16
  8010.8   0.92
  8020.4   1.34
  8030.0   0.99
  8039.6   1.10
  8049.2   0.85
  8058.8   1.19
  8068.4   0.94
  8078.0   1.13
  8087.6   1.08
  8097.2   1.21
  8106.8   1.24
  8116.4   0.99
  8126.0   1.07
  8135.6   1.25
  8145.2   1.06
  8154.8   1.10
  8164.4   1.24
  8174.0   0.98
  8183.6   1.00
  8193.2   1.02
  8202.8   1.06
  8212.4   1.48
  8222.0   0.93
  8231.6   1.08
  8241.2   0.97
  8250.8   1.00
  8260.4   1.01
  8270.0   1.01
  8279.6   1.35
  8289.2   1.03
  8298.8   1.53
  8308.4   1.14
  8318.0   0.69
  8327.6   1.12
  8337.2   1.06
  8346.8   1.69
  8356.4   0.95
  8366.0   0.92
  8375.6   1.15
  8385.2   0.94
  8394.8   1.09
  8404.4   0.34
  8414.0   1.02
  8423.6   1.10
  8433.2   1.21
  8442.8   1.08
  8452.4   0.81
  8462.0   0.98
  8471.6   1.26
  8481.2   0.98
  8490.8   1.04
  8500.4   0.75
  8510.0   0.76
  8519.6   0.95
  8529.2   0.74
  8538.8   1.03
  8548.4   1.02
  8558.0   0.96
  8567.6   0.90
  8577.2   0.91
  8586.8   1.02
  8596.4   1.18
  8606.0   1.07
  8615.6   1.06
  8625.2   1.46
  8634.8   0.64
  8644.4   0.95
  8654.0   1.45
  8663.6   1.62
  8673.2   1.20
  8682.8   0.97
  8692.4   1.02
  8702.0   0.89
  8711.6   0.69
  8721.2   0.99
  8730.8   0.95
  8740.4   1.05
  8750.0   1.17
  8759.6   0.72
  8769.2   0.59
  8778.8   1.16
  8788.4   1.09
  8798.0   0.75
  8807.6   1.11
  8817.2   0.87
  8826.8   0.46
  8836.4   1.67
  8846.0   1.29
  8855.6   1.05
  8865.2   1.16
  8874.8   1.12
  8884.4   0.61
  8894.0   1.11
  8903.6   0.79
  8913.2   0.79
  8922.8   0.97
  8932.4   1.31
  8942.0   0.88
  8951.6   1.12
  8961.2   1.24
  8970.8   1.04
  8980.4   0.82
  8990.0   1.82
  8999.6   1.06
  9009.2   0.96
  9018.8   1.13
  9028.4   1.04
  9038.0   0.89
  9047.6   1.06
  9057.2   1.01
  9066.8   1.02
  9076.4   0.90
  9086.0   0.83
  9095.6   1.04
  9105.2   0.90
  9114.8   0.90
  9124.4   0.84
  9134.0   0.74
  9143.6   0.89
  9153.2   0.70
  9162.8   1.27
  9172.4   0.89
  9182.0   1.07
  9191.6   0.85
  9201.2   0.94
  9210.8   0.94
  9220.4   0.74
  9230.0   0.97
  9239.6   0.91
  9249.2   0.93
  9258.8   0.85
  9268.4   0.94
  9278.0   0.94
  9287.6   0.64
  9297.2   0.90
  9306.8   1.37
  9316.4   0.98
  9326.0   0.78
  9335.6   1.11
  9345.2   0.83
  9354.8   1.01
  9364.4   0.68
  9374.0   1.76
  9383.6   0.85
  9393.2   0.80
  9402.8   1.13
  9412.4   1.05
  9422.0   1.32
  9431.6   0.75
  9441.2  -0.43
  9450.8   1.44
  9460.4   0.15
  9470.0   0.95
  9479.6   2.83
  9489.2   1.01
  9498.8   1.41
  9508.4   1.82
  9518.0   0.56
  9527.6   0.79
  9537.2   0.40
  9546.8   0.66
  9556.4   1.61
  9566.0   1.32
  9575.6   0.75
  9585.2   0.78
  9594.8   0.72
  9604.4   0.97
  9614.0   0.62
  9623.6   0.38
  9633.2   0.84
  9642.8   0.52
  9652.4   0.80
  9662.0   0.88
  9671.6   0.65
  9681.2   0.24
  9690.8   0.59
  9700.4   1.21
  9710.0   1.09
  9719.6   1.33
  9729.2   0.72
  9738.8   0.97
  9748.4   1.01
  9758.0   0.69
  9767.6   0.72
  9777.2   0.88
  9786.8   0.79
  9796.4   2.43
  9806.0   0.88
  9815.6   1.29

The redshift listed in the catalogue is 0.18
